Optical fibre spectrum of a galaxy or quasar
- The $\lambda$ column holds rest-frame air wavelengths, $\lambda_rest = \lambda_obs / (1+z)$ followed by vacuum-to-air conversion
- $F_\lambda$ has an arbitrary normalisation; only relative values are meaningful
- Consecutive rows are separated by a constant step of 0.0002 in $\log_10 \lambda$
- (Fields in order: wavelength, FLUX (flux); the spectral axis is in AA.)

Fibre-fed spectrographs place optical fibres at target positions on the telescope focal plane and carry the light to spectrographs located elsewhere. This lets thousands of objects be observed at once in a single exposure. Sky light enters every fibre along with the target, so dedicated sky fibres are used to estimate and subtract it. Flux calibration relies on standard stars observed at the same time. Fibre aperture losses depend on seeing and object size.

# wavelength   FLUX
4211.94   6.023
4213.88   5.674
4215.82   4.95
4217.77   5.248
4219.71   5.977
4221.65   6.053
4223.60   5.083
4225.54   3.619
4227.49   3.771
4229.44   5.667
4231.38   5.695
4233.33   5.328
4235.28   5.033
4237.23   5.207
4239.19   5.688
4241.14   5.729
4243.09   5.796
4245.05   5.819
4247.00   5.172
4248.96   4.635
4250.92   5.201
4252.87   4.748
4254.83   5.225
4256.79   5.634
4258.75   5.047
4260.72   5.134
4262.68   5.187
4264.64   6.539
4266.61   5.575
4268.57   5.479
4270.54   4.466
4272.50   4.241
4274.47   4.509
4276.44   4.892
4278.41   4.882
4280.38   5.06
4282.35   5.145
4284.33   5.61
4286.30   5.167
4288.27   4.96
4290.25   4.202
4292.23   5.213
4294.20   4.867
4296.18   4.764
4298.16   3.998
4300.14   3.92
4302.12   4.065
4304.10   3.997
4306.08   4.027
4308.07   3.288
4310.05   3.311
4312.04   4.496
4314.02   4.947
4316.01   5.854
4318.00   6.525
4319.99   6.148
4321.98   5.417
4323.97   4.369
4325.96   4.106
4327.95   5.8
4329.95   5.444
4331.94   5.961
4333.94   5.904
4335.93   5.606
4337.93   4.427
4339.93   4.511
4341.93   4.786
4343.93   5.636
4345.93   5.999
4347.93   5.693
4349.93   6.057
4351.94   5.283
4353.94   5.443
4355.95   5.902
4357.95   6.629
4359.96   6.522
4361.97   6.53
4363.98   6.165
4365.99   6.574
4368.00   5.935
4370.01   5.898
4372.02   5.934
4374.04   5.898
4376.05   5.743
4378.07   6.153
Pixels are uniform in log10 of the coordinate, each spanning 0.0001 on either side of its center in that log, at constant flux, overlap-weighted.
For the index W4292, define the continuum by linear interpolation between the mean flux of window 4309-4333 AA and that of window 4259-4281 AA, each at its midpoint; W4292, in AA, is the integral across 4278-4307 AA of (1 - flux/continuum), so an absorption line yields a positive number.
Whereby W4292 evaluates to 2.70 AA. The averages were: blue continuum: 5.09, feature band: 4.66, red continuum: 5.2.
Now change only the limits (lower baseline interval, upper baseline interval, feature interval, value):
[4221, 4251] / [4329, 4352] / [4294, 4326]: 4.6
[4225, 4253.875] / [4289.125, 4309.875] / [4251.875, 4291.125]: -3.7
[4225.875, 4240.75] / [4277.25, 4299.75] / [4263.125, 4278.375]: -0.4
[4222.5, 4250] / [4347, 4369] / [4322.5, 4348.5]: 2.9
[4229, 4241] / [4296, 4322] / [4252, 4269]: -0.8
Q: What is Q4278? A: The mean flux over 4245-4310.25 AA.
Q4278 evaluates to 4.83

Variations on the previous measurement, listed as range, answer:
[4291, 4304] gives 4.43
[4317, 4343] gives 5.31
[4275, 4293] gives 5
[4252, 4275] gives 5.16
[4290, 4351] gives 4.96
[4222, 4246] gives 5.22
